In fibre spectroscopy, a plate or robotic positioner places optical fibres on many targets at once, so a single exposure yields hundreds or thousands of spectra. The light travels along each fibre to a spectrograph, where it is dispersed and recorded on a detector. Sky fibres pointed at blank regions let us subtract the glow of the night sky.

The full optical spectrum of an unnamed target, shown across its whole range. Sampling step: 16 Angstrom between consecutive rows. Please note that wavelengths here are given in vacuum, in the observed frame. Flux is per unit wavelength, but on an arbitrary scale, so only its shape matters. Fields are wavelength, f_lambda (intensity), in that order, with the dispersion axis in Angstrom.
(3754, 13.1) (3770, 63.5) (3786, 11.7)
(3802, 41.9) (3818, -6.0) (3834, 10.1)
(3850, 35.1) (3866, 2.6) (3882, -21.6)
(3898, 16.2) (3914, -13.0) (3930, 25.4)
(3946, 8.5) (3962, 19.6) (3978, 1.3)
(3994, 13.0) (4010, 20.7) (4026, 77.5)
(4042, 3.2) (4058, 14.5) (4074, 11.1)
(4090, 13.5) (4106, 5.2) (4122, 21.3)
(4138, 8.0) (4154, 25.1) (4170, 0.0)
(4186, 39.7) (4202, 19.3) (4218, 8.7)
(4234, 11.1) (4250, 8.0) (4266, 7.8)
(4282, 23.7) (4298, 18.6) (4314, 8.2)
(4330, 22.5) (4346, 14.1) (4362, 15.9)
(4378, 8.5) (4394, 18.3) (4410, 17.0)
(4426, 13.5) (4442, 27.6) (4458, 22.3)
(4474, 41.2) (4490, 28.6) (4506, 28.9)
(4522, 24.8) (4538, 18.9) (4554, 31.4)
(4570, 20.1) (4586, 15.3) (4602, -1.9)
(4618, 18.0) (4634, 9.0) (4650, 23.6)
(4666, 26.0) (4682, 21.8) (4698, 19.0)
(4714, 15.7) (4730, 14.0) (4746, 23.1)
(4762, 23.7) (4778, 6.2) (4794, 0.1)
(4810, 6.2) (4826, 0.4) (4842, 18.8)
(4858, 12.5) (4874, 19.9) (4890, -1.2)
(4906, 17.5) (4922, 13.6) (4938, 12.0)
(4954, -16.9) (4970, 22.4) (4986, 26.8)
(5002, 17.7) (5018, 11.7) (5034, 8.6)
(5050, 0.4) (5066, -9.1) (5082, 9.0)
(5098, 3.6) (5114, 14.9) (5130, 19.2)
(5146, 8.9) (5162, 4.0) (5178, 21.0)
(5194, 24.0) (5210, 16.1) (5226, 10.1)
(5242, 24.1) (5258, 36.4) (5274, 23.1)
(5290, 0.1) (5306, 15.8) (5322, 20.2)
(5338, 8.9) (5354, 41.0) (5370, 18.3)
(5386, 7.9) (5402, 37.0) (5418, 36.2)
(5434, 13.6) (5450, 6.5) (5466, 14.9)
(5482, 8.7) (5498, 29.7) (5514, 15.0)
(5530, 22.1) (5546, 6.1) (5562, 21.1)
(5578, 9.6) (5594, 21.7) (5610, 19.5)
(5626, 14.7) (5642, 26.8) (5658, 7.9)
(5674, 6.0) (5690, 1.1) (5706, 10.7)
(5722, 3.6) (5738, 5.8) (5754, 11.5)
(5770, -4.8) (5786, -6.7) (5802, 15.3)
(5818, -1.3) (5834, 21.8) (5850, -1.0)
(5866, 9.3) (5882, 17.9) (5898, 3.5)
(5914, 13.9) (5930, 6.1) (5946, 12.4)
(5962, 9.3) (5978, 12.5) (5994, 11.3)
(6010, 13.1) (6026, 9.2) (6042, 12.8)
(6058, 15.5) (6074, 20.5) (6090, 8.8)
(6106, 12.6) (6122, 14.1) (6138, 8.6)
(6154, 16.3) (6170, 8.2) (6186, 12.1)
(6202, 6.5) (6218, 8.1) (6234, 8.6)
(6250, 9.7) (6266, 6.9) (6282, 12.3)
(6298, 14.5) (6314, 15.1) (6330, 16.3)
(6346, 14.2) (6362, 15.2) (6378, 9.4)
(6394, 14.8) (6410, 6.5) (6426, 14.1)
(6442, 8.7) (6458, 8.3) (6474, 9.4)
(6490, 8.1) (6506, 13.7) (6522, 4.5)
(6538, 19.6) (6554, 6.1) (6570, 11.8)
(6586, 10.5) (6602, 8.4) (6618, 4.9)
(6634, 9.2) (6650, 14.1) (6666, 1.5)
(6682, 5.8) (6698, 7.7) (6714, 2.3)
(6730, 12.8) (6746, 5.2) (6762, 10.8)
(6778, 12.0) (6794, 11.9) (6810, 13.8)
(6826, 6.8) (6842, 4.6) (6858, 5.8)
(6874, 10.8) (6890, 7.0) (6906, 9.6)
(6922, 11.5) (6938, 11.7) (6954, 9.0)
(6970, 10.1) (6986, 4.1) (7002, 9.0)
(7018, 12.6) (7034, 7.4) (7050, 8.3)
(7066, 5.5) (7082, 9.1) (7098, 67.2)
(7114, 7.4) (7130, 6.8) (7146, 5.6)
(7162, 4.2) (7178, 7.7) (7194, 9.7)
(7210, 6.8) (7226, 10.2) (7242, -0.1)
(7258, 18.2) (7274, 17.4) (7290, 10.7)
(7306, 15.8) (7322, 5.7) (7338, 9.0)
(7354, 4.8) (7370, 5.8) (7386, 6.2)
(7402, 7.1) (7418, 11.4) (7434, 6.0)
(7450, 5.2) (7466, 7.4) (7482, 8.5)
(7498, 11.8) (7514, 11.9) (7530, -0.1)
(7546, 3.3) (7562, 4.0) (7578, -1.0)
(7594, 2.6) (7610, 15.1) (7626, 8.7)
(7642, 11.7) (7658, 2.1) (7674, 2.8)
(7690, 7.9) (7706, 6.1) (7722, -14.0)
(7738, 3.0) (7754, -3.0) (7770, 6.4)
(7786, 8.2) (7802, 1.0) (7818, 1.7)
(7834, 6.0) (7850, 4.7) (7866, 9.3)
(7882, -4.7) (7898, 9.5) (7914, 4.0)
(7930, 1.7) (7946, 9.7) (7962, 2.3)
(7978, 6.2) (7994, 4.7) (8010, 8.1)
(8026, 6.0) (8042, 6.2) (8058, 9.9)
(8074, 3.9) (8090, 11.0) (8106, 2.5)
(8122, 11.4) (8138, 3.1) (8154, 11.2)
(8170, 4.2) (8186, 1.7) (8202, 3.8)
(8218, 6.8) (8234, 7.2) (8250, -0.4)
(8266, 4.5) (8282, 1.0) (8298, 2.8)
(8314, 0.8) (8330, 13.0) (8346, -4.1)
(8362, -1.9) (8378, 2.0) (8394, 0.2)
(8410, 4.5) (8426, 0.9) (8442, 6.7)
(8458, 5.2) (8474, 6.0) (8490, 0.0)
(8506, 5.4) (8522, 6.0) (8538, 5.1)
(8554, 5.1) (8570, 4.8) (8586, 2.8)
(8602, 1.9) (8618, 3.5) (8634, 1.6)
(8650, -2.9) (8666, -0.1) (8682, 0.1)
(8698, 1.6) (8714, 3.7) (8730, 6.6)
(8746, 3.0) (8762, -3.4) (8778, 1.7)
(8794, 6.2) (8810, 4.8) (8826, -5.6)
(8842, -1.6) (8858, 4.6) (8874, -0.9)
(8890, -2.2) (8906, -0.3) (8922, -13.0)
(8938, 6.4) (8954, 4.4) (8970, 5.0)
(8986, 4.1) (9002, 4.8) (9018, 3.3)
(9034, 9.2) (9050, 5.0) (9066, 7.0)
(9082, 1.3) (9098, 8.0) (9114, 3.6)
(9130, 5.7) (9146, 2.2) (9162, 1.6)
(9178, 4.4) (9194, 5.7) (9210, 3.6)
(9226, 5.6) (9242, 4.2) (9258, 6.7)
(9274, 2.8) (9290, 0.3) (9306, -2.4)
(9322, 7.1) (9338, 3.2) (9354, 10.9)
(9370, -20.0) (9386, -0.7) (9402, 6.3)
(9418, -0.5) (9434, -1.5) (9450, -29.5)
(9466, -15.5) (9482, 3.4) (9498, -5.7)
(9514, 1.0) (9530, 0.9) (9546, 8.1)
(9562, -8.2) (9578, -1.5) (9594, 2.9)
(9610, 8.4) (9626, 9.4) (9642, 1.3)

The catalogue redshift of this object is 0.08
